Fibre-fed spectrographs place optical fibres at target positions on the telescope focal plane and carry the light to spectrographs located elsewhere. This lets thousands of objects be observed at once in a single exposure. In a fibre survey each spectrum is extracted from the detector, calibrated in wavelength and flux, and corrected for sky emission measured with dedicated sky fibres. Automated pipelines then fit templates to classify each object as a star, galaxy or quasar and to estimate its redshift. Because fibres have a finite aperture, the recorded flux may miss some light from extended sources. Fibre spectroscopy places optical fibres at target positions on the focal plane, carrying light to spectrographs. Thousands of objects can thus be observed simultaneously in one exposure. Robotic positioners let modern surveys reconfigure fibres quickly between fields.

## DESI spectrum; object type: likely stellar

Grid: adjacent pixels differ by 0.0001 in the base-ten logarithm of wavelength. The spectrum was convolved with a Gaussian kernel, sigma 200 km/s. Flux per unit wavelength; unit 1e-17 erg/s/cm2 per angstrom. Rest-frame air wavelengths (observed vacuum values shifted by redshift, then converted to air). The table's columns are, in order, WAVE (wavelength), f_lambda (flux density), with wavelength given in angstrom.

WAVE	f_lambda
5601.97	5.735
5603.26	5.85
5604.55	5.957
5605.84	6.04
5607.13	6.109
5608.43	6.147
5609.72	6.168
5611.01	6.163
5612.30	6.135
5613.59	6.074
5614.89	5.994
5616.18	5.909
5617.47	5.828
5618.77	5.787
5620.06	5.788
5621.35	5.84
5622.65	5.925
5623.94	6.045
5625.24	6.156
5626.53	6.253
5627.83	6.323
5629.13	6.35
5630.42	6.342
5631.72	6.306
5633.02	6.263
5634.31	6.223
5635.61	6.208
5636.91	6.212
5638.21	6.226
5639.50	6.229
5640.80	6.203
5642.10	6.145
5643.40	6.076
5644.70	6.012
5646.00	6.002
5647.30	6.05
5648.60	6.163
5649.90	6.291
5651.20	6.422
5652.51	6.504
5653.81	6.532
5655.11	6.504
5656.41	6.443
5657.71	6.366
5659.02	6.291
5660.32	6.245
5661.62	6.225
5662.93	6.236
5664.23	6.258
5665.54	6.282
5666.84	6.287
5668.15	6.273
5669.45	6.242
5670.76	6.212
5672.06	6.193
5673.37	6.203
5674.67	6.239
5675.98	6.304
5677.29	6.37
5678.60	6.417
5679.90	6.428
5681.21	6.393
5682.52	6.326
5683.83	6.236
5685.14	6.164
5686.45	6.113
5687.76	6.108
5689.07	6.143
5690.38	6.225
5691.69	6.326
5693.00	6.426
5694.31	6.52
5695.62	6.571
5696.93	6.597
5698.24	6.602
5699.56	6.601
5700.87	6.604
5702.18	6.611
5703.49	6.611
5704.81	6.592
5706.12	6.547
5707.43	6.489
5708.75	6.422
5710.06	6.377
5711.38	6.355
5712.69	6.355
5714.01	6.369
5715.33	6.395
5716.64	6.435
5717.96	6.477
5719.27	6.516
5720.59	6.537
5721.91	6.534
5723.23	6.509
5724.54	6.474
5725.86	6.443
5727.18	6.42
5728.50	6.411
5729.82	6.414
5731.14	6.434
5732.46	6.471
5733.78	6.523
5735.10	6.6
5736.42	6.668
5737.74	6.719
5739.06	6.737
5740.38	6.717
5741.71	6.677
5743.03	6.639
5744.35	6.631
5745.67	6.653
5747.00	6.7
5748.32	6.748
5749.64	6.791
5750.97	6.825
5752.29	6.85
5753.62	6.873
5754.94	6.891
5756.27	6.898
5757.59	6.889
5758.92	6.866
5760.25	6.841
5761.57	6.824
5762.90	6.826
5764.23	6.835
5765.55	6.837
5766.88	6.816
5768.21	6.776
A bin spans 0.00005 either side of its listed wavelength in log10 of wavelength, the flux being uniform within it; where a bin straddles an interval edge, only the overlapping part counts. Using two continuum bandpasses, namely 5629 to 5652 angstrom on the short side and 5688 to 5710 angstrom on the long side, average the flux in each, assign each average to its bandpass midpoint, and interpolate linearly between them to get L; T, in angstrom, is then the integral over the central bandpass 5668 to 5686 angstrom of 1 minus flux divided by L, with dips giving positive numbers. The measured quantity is 0.3 angstrom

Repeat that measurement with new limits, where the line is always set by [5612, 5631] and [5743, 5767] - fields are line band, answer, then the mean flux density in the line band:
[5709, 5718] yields 0.2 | 6.39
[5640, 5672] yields -0.1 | 6.26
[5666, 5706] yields 0.3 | 6.37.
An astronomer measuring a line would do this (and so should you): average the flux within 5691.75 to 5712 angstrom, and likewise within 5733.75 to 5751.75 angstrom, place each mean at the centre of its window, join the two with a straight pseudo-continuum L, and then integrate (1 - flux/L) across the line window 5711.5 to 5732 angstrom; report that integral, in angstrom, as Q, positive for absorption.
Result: 0.5 angstrom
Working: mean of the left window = 6.52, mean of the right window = 6.7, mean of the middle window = 6.45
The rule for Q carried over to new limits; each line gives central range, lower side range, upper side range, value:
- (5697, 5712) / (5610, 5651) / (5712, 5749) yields -0.2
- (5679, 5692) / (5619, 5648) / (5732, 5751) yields 0.3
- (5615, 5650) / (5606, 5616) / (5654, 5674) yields 0.4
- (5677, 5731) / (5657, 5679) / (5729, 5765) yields 0.4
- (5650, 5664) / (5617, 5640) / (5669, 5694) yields -0.4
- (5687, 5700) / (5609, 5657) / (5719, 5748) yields 0.0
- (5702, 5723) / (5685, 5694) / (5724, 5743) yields -0.2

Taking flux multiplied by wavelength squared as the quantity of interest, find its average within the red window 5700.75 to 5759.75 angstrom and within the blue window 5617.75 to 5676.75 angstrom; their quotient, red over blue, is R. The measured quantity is 1.1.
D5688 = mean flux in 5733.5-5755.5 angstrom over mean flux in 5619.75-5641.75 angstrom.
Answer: 1.09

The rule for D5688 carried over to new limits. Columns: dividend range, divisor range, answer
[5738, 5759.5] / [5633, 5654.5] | 1.09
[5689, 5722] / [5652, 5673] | 1.03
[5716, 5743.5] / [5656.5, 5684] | 1.04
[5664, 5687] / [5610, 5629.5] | 1.04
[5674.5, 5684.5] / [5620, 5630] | 1.04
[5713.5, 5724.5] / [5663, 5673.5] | 1.04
